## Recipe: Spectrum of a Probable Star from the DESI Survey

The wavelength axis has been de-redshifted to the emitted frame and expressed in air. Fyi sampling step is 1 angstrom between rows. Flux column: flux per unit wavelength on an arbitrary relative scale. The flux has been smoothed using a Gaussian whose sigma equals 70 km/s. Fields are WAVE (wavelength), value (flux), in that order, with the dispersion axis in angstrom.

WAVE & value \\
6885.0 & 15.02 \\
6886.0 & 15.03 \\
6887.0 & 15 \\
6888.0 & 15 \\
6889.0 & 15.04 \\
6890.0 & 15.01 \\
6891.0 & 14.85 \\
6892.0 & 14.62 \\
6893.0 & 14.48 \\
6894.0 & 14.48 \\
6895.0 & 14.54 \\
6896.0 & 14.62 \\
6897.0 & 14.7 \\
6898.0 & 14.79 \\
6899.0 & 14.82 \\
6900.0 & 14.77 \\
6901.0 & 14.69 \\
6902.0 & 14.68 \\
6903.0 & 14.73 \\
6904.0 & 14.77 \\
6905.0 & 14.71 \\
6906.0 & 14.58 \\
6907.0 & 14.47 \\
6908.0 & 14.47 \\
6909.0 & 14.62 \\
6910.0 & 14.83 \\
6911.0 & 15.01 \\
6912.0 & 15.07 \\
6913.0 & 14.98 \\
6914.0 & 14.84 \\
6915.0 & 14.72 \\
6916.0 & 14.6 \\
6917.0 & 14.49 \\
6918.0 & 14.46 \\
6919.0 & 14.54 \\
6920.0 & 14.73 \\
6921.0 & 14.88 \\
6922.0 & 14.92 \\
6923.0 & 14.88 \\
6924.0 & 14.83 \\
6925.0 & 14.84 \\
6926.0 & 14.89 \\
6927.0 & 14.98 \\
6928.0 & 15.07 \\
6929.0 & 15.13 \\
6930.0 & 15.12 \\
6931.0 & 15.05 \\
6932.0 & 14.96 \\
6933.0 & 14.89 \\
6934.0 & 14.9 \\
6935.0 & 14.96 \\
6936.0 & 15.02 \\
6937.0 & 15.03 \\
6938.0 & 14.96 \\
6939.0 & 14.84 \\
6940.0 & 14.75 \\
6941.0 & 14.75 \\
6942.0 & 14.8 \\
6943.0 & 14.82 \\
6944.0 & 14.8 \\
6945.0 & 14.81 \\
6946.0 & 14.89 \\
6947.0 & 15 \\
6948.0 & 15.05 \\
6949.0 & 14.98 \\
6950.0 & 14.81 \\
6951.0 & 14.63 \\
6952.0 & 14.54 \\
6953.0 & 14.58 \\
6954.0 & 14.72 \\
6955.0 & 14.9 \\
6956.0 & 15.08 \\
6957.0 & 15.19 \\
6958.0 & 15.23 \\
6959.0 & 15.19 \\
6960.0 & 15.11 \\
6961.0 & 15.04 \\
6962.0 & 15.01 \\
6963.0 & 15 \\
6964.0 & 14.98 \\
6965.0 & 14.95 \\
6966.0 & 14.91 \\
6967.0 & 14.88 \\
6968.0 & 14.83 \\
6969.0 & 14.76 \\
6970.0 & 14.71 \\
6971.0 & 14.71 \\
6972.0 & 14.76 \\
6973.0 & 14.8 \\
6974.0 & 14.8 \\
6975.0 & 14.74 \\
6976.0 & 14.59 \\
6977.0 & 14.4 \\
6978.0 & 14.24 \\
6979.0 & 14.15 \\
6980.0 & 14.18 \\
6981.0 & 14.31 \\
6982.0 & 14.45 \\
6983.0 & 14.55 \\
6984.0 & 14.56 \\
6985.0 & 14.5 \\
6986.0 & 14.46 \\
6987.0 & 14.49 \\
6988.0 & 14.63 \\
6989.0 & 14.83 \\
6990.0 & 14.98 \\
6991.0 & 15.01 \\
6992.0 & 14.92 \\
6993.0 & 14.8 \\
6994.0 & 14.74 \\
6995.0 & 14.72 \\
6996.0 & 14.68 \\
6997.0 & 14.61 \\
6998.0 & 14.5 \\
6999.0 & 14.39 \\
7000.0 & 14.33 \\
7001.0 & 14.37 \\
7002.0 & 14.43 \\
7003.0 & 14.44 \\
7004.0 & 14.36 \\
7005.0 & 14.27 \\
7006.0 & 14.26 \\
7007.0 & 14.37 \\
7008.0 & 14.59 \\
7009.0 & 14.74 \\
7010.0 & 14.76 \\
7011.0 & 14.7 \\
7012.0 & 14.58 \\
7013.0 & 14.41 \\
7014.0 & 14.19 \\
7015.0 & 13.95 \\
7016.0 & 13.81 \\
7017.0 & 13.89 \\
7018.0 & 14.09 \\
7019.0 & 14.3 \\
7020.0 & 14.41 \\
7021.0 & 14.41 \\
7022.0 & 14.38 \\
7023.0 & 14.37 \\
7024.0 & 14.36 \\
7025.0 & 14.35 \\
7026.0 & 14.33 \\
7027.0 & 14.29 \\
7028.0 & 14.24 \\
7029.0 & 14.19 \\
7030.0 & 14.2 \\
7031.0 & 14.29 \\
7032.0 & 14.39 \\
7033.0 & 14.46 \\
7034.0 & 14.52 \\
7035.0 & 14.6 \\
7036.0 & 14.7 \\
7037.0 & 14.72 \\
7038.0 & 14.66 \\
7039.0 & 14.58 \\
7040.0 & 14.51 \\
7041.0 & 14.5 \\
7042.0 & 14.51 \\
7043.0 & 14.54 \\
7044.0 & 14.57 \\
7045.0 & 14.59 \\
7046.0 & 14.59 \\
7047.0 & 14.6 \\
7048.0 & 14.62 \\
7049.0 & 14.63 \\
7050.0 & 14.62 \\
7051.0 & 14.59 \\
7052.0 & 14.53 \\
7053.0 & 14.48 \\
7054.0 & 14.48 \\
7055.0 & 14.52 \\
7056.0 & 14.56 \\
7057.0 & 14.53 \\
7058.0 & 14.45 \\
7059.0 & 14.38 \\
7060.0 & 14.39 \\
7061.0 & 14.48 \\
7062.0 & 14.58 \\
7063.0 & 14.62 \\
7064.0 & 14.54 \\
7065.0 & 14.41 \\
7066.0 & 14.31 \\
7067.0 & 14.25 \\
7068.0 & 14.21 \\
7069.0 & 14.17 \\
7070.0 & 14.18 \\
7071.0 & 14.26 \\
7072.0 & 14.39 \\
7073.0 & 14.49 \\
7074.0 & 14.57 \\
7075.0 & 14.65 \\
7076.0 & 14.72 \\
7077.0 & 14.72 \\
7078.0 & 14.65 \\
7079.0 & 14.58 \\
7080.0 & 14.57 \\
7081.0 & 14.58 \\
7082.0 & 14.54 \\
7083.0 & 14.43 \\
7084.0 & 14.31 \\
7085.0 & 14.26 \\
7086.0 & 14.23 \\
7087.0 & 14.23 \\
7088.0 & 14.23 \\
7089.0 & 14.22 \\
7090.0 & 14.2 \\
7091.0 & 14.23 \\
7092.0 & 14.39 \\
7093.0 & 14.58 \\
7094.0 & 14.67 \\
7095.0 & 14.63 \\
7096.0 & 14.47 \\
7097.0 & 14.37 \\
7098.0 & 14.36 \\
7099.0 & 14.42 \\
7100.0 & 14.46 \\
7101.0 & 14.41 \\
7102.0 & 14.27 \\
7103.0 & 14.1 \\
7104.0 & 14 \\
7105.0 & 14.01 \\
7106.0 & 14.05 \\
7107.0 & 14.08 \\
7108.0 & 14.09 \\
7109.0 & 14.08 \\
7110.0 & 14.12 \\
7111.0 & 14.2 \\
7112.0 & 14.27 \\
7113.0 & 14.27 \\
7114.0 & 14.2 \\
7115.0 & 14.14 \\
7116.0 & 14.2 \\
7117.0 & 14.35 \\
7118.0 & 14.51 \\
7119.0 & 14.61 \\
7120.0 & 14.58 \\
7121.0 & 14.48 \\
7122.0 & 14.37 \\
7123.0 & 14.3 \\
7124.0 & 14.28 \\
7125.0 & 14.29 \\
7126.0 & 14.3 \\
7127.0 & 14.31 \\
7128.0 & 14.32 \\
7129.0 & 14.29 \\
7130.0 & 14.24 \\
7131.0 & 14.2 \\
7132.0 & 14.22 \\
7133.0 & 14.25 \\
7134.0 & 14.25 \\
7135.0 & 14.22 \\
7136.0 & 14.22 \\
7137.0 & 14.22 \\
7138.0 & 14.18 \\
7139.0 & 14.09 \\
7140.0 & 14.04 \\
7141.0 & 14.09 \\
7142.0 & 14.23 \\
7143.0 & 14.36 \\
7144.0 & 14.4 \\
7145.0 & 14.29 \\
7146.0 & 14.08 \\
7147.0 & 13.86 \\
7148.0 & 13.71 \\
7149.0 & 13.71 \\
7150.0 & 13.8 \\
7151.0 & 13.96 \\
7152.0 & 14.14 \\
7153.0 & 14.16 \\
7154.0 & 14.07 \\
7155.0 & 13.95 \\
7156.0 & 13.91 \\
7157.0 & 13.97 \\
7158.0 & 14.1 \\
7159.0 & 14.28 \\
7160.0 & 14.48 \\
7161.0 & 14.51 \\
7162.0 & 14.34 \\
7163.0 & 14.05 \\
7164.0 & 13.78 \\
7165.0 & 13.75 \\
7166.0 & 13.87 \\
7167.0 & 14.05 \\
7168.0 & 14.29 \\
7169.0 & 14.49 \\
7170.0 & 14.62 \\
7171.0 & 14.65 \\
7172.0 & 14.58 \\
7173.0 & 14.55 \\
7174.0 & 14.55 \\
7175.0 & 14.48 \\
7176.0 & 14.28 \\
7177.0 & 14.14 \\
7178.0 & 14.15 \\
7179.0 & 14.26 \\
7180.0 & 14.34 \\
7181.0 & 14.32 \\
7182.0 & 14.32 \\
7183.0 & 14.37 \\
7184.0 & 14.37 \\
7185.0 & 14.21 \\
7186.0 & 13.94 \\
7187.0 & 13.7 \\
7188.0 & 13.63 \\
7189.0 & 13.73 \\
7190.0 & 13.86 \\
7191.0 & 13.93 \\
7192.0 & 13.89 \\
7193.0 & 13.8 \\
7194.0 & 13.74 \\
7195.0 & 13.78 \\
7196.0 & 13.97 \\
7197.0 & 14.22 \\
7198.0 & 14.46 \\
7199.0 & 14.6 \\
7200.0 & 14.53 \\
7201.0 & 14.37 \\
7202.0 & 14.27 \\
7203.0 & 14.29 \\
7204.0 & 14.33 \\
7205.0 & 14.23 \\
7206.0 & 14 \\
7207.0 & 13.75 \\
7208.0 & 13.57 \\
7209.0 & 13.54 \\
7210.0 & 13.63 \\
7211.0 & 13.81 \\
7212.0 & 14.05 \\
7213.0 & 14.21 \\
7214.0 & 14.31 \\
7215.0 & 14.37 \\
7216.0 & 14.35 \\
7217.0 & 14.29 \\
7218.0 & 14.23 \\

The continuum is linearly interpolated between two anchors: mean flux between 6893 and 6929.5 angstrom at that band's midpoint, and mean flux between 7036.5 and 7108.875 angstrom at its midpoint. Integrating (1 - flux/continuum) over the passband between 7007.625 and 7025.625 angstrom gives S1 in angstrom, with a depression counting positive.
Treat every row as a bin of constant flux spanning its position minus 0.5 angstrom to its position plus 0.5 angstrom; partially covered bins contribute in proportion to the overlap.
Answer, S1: 0.24 angstrom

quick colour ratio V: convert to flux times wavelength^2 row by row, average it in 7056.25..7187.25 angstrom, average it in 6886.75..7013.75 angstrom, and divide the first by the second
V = 1.0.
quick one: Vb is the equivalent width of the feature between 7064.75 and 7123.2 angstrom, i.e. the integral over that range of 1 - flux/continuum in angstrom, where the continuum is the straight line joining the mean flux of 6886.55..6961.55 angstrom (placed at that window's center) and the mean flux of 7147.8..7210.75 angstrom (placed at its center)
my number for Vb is 0.03 angstrom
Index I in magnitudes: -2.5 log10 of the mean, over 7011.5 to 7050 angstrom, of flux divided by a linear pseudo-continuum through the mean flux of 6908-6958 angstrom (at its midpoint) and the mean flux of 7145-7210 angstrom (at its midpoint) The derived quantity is 0.01 mag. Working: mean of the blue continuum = 14.9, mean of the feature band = 14.4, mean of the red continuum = 14.1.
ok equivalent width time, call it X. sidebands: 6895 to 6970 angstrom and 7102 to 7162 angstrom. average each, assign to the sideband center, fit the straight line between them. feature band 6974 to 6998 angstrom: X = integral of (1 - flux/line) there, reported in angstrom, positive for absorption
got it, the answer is 0.1 angstrom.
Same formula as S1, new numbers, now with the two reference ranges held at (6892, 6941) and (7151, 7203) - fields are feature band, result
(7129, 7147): 0.1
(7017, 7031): 0.2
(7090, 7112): 0.1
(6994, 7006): 0.1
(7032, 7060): -0.1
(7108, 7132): 0.0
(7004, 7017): 0.2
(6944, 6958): -0.2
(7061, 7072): 0.1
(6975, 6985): 0.2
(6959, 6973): -0.2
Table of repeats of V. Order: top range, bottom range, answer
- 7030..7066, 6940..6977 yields 1.00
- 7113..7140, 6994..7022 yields 1.03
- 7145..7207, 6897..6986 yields 1.02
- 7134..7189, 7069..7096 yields 1.00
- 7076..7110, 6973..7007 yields 1.02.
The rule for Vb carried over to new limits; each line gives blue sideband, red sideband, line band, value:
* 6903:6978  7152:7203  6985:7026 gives 0.5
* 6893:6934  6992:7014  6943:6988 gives -0.4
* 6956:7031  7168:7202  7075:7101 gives -0.1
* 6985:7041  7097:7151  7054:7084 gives -0.3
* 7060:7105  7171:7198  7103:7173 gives 0.3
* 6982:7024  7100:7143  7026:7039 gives 0.0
